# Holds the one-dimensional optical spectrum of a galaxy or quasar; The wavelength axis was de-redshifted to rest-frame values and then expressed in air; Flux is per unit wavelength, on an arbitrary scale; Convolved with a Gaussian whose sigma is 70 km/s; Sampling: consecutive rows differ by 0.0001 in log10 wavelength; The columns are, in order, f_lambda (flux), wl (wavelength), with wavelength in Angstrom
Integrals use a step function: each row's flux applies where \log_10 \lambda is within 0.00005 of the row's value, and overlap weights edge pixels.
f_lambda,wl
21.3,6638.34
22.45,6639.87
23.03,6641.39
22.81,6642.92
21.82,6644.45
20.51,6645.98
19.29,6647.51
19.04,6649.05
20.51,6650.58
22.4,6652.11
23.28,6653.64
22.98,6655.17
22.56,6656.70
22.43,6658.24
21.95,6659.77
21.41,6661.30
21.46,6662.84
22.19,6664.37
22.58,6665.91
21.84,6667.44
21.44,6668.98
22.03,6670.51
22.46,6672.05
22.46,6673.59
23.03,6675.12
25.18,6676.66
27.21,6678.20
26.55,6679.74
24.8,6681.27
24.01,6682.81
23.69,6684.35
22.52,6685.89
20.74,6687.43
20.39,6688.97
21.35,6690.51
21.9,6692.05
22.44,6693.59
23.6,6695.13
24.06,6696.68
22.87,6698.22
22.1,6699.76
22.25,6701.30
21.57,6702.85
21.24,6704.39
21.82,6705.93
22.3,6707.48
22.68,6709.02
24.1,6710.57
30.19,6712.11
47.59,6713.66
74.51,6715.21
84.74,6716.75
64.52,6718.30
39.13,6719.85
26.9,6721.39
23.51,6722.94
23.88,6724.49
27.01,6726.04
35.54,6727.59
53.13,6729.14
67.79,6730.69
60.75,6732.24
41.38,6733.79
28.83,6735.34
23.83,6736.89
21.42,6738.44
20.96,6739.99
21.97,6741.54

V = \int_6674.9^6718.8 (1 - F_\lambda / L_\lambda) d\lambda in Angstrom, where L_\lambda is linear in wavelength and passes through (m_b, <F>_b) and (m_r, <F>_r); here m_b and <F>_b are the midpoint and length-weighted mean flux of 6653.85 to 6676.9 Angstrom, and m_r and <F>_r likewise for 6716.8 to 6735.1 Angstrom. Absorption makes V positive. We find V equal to 6.0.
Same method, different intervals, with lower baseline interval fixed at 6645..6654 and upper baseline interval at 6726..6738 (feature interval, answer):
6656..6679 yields 2.51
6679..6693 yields 3.44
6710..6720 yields -3.97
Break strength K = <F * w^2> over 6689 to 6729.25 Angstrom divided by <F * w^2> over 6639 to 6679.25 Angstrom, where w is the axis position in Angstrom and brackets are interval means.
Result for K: 1.46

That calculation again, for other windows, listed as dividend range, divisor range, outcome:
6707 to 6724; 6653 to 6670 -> 1.92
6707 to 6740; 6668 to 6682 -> 1.69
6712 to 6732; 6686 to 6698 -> 2.14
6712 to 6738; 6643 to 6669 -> 2.09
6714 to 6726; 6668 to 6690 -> 2.04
